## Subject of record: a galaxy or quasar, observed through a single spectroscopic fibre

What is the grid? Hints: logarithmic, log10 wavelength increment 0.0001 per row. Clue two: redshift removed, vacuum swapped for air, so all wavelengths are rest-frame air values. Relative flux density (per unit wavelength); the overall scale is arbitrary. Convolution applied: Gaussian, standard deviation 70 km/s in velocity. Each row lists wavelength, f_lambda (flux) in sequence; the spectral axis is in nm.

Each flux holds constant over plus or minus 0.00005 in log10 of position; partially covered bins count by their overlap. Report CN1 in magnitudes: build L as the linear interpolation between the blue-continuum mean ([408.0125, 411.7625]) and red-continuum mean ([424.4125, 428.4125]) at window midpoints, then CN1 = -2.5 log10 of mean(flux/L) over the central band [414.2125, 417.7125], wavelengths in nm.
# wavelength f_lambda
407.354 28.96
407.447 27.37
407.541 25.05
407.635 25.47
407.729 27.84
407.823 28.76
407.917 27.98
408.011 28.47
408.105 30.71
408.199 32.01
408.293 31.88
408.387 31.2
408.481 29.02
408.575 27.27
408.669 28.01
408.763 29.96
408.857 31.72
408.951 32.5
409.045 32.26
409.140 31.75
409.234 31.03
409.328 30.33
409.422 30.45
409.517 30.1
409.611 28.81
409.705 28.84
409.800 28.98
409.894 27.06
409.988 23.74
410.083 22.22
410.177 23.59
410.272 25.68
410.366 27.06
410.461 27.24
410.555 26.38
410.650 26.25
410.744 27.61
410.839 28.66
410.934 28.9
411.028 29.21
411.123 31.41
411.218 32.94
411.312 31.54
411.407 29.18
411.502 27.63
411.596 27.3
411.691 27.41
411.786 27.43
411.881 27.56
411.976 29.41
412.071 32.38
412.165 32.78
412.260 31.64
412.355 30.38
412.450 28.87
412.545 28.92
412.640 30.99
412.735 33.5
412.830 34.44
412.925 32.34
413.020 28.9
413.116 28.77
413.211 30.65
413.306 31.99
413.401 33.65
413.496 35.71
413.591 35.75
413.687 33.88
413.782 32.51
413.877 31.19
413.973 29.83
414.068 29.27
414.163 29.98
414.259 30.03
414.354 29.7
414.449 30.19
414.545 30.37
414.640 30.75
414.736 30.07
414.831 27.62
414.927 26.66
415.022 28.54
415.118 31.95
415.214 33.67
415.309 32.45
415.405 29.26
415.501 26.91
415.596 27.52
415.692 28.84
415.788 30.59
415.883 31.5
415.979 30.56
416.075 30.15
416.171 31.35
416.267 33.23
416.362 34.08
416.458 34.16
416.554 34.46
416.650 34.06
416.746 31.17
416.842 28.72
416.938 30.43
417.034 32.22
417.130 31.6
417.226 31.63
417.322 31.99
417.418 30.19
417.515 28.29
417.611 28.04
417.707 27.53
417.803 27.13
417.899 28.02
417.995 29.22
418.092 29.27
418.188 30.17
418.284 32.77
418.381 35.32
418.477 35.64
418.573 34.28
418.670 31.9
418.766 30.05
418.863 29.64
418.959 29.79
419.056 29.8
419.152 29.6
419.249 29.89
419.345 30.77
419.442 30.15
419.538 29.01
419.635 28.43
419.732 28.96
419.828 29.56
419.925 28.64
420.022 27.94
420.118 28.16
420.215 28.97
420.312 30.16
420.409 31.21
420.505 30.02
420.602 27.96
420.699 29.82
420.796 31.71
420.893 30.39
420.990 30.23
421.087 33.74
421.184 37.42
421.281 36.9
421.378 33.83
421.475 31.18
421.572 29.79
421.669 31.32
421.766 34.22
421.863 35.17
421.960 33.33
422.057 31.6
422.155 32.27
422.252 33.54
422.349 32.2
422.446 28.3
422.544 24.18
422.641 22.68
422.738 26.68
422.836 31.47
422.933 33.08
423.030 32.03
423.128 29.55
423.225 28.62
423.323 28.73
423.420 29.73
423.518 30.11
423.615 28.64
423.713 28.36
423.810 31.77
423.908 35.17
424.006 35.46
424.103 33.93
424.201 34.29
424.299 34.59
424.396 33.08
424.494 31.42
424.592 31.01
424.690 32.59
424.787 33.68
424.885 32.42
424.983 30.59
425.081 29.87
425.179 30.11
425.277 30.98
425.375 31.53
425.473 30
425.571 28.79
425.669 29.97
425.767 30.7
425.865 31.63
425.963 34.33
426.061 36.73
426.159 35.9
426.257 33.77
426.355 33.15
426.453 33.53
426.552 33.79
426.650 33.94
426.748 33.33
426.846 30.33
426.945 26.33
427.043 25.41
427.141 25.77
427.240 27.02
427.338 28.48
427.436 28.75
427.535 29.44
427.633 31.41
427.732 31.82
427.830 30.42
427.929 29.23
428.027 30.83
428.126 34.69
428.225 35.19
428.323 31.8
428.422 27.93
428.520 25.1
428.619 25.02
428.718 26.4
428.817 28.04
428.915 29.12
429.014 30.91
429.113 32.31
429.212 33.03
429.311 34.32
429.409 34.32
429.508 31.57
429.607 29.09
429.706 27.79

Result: -0.03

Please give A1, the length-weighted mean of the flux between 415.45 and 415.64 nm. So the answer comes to 27.3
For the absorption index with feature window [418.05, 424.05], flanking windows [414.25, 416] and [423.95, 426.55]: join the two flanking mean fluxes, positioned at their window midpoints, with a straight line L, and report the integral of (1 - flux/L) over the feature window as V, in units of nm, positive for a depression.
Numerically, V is 0.107 nm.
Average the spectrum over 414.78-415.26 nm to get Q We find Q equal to 29.7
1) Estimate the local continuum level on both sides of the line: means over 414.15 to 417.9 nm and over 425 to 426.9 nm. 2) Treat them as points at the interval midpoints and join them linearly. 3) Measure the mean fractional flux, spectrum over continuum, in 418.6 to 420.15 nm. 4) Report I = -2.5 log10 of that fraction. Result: 0.05 mag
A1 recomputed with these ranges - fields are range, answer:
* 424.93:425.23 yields 30.2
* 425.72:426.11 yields 33.4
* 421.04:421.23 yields 35.6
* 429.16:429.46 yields 33.9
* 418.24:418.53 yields 34.6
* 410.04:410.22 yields 23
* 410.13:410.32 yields 24.7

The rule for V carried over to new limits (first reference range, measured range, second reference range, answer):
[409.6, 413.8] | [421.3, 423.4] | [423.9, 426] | 0.05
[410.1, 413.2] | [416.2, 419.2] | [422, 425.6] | -0.11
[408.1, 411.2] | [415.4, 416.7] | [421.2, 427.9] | -0.06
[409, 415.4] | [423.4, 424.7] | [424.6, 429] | -0.07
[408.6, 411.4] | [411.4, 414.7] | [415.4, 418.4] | -0.13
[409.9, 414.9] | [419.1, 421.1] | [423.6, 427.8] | 0.07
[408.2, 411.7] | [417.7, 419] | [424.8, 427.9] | -0.04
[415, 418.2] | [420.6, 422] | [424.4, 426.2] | -0.06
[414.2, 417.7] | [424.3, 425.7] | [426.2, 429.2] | -0.05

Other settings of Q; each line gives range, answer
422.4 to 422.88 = 26.6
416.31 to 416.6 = 34.3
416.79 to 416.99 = 29.7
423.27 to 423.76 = 29.1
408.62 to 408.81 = 29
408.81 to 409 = 32.2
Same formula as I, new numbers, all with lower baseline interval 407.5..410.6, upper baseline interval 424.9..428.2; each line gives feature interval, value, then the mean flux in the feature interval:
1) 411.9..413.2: -0.067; 30.9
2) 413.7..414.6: -0.044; 30.5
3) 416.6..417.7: -0.033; 30.6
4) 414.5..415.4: -0.028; 30.2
